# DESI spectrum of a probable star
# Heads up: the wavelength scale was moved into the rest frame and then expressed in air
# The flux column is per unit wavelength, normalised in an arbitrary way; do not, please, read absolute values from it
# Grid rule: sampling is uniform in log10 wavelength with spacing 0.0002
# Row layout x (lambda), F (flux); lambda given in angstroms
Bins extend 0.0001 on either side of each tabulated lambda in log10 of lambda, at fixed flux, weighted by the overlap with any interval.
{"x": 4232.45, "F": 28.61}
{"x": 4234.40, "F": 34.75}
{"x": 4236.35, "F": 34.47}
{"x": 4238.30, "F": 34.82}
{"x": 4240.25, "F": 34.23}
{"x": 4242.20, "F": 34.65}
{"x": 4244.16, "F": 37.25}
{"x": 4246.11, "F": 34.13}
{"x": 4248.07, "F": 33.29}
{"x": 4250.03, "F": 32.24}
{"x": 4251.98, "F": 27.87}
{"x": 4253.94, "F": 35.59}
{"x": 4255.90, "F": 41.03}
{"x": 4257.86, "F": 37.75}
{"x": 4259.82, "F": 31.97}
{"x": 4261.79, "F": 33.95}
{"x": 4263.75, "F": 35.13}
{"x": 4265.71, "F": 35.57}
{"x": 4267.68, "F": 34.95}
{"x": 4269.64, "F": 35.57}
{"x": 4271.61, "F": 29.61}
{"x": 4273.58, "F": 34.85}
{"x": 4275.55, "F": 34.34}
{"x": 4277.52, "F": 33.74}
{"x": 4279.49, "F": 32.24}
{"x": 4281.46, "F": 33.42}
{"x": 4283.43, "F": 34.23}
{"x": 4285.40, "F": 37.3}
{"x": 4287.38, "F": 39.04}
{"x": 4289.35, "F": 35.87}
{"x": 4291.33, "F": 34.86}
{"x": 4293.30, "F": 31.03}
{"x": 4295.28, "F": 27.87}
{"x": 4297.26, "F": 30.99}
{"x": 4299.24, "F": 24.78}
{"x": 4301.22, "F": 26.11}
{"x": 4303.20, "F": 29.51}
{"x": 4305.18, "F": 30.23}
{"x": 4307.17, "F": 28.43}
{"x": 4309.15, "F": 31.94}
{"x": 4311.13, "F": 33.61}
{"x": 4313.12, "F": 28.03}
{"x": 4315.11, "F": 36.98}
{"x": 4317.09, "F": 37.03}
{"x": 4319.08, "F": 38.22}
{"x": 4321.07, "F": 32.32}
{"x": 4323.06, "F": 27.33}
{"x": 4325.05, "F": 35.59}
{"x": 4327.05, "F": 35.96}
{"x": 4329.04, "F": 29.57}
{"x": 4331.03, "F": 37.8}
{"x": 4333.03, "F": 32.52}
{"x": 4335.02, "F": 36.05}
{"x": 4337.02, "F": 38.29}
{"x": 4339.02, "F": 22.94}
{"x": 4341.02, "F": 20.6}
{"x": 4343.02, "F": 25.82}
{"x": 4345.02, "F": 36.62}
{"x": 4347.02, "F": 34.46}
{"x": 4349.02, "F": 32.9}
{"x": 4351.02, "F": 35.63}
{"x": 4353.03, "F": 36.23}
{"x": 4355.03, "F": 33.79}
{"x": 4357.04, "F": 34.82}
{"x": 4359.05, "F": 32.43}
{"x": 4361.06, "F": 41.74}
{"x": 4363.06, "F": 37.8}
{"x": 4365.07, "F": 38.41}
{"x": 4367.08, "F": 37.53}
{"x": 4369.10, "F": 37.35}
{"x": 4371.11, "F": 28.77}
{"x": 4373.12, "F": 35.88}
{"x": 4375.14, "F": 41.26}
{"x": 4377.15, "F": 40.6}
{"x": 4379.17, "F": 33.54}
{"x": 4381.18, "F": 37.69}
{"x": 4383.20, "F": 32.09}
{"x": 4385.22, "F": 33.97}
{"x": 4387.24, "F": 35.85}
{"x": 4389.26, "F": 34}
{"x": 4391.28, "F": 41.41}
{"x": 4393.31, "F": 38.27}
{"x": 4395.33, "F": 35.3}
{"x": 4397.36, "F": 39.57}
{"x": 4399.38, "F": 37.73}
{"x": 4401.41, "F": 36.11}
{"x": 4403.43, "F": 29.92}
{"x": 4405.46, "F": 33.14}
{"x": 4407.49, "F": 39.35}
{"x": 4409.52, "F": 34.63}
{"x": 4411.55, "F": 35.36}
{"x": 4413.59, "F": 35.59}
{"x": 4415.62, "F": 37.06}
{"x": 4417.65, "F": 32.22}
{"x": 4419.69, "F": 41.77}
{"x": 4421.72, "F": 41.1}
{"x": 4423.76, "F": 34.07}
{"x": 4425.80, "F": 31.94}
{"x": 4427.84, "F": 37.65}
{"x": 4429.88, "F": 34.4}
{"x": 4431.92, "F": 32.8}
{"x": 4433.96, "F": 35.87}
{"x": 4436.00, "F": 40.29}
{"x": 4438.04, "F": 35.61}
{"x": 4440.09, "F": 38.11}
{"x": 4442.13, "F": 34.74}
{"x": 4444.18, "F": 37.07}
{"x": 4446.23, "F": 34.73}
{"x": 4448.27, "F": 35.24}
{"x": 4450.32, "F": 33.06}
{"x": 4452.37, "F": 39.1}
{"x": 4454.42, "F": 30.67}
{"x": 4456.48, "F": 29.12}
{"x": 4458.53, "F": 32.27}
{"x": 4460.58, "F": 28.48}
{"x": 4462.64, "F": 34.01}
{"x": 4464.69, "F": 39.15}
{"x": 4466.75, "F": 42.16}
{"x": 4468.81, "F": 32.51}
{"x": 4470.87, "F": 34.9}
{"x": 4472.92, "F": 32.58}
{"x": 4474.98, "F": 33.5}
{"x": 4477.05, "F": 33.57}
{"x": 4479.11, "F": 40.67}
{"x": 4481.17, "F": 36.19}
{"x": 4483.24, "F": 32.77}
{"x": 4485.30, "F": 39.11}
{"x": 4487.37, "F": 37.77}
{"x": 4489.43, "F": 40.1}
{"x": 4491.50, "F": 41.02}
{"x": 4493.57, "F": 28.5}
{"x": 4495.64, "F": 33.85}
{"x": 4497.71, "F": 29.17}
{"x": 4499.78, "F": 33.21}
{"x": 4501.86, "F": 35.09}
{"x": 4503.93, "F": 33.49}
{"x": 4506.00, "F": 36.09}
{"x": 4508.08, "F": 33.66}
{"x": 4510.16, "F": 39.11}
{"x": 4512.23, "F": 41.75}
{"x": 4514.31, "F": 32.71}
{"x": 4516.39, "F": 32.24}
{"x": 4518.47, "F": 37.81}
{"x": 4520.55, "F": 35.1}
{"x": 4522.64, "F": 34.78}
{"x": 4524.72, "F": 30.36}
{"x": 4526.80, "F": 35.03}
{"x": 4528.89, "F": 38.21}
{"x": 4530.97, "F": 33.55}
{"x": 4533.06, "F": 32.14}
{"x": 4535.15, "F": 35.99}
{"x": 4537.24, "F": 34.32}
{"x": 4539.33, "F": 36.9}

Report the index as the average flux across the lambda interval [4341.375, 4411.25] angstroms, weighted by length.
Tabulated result 35.6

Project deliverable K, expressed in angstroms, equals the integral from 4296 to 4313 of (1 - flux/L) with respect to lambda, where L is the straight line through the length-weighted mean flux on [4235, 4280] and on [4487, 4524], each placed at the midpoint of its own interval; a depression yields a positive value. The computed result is 2.5 angstroms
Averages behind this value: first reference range 34.3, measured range 29.4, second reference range 35.2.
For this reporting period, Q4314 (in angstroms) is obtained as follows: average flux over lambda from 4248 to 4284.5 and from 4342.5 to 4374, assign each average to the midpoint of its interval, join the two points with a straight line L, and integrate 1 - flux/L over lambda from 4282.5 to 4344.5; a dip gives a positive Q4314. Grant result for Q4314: 4.7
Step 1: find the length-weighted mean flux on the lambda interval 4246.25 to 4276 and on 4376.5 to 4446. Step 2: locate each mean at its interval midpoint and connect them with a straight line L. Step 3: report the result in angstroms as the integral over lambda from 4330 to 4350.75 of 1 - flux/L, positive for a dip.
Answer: 1.9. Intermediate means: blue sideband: 34.2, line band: 31.9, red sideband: 36.1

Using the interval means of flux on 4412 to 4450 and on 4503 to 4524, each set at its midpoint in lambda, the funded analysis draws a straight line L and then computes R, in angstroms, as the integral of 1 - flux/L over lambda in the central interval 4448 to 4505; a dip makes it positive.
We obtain 1.8 angstroms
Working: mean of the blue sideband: 36.1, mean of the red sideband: 35.6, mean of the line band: 34.7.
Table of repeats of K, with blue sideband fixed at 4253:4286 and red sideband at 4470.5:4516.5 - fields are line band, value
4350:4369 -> -0.8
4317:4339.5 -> 0.7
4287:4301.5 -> 1.5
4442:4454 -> -0.1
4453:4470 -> 0.8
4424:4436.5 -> 0.0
